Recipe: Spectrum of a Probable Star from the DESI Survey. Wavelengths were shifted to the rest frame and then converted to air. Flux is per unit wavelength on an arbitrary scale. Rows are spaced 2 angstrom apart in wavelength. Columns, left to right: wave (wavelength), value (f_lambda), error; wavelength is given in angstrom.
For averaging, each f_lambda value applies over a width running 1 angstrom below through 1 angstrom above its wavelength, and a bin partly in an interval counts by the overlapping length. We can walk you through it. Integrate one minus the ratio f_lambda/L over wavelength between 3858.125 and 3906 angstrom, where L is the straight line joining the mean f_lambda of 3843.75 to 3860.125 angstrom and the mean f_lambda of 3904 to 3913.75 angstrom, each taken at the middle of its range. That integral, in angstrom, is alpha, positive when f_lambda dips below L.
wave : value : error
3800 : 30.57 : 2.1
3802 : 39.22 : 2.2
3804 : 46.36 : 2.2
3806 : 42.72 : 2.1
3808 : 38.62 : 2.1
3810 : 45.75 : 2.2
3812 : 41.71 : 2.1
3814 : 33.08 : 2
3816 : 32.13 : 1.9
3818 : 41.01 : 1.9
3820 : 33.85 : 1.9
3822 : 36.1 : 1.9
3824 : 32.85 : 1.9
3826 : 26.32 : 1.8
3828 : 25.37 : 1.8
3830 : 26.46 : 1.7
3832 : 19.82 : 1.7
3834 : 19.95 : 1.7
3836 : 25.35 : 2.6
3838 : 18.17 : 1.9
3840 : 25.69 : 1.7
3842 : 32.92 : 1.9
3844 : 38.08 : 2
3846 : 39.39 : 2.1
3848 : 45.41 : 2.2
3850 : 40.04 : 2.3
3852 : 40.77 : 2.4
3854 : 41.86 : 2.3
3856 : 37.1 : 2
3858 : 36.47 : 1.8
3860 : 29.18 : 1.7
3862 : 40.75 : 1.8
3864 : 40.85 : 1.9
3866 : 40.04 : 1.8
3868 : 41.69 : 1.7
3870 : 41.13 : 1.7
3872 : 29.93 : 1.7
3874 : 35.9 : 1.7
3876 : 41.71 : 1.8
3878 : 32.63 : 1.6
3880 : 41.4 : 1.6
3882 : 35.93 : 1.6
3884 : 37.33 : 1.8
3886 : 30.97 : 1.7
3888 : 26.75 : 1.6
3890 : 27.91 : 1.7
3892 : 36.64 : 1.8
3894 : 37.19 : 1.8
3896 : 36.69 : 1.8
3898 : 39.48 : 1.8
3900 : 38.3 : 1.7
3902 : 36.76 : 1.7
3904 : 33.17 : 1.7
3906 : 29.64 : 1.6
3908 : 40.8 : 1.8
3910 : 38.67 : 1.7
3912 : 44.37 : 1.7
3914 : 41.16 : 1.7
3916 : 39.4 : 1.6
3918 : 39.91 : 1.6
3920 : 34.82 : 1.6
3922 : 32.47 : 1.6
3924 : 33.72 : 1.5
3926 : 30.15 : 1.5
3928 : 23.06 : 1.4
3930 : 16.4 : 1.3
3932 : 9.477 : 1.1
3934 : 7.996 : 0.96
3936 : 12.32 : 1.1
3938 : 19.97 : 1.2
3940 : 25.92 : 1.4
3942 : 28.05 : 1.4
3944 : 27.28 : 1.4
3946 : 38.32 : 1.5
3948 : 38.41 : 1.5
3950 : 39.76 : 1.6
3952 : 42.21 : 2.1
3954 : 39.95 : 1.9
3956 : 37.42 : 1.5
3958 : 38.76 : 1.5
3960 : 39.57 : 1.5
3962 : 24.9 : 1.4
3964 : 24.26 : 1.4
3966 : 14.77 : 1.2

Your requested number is 3.2 angstrom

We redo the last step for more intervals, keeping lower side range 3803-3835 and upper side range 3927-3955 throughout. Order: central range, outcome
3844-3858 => -3.7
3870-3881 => -2.3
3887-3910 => -4.8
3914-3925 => -3.5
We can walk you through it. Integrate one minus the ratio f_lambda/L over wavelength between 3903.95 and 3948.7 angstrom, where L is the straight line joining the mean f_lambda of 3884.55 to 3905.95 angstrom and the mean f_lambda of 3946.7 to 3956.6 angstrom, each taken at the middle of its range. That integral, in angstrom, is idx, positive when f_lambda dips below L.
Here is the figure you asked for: 8.8 angstrom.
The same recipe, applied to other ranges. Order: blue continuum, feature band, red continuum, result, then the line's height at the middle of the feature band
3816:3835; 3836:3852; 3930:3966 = -2.7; 29.1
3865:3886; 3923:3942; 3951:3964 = 8.4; 36.5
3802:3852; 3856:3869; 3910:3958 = -2.1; 32.9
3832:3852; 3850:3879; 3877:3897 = -4.4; 32.9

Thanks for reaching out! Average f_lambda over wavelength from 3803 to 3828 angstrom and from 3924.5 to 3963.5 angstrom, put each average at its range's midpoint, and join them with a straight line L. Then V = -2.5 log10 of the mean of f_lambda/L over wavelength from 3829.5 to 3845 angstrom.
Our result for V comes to 0.35 mag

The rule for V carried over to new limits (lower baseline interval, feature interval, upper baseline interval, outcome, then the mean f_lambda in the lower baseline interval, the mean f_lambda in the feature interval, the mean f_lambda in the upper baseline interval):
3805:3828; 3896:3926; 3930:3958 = -0.22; 36.2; 37.1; 28.2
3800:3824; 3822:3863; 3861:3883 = 0.19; 38.5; 32.2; 38.4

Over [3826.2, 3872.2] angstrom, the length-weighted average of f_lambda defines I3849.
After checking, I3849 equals 33.7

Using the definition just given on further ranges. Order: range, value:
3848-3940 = 33.9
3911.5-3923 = 38.4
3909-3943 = 28.1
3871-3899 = 35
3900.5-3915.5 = 37.9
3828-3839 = 22.3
